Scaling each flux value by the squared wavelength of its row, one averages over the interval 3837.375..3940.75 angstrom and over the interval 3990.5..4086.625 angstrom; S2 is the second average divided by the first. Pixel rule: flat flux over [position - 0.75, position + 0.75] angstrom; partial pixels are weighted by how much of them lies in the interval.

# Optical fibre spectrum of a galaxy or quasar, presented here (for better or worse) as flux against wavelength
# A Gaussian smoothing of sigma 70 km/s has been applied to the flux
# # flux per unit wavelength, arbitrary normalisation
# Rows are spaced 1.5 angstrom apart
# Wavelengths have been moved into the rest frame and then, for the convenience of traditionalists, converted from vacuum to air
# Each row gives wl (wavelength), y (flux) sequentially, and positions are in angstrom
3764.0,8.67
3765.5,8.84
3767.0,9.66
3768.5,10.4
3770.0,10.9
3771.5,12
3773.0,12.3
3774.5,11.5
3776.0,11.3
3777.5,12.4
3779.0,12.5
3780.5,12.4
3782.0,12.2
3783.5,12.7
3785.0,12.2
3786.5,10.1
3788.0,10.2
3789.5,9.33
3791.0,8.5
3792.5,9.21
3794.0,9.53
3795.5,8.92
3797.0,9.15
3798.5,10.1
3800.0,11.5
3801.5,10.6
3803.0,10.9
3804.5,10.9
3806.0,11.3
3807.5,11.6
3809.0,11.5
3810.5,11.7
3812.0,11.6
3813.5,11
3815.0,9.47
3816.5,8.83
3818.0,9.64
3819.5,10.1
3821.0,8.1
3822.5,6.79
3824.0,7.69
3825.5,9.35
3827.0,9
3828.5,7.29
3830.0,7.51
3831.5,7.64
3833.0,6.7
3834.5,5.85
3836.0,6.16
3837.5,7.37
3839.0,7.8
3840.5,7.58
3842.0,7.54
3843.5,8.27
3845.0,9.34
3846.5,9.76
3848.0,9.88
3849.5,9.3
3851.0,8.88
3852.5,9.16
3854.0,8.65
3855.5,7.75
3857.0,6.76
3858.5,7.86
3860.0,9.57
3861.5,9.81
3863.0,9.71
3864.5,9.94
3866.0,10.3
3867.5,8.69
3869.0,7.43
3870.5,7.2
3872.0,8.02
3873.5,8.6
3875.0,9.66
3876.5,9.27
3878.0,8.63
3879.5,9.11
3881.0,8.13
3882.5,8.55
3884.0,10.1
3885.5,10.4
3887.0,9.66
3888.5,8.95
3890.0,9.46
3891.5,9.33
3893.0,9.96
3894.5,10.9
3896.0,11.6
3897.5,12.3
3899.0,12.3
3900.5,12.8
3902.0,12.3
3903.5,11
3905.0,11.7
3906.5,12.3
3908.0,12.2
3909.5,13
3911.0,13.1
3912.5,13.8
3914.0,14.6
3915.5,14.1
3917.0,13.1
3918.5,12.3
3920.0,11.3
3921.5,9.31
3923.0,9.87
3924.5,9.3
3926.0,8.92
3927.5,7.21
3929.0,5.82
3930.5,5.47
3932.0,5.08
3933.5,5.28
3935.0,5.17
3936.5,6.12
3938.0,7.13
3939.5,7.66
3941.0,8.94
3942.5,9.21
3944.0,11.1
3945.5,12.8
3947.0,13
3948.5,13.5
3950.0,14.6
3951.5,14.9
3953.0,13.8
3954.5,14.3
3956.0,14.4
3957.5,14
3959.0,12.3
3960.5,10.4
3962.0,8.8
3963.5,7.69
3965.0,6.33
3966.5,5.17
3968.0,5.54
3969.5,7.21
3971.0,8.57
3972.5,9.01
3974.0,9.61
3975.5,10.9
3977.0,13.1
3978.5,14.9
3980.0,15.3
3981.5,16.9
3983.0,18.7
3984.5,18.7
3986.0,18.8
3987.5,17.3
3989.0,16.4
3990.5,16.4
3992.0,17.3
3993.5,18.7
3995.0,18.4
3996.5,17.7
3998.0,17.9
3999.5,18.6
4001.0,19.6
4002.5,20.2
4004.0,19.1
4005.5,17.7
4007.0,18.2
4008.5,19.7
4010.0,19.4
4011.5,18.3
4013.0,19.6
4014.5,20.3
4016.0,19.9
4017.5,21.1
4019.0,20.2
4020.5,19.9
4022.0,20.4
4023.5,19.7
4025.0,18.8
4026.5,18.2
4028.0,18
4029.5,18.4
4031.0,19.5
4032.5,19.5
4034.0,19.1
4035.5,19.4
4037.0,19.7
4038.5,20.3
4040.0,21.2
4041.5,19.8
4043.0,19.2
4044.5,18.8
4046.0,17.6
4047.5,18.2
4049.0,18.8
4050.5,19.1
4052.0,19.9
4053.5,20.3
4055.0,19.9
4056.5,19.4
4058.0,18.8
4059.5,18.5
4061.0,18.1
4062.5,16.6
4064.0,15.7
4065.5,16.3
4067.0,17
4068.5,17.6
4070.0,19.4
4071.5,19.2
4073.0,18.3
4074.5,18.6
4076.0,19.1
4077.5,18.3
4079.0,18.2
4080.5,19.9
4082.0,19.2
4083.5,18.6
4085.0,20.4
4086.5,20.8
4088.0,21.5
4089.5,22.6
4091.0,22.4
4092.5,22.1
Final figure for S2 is 2.2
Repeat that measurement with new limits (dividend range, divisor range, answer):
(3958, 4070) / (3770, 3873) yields 1.97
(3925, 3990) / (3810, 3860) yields 1.38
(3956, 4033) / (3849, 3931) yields 1.69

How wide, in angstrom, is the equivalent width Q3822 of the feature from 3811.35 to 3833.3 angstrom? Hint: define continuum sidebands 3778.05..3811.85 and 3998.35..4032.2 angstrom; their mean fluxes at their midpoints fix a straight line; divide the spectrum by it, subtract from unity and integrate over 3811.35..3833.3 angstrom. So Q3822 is 5.7 angstrom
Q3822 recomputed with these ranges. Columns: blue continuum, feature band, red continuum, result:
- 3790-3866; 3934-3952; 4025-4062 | 5.3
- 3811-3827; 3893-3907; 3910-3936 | -3.3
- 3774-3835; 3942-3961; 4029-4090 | 2.7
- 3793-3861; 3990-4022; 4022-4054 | -2.4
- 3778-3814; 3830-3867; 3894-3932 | 8.7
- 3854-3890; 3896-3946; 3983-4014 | 8.5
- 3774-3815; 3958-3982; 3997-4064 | 9.8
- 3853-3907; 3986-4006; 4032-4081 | -3.2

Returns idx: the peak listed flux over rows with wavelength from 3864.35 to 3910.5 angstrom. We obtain 13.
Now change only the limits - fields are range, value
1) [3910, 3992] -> 18.8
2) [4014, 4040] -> 21.2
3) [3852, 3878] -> 10.3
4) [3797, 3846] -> 11.7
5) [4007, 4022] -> 21.1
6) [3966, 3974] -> 9.61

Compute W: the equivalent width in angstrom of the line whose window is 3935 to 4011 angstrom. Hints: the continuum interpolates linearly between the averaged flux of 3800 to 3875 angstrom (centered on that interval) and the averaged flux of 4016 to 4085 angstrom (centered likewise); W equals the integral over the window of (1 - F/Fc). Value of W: 9.1 angstrom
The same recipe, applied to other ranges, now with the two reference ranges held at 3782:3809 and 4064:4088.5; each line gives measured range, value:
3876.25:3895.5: 5.4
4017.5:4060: -4.1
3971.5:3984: 1.8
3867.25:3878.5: 3.8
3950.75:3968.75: 5.5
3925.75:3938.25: 7.2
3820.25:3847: 8.9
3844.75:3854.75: 2.3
